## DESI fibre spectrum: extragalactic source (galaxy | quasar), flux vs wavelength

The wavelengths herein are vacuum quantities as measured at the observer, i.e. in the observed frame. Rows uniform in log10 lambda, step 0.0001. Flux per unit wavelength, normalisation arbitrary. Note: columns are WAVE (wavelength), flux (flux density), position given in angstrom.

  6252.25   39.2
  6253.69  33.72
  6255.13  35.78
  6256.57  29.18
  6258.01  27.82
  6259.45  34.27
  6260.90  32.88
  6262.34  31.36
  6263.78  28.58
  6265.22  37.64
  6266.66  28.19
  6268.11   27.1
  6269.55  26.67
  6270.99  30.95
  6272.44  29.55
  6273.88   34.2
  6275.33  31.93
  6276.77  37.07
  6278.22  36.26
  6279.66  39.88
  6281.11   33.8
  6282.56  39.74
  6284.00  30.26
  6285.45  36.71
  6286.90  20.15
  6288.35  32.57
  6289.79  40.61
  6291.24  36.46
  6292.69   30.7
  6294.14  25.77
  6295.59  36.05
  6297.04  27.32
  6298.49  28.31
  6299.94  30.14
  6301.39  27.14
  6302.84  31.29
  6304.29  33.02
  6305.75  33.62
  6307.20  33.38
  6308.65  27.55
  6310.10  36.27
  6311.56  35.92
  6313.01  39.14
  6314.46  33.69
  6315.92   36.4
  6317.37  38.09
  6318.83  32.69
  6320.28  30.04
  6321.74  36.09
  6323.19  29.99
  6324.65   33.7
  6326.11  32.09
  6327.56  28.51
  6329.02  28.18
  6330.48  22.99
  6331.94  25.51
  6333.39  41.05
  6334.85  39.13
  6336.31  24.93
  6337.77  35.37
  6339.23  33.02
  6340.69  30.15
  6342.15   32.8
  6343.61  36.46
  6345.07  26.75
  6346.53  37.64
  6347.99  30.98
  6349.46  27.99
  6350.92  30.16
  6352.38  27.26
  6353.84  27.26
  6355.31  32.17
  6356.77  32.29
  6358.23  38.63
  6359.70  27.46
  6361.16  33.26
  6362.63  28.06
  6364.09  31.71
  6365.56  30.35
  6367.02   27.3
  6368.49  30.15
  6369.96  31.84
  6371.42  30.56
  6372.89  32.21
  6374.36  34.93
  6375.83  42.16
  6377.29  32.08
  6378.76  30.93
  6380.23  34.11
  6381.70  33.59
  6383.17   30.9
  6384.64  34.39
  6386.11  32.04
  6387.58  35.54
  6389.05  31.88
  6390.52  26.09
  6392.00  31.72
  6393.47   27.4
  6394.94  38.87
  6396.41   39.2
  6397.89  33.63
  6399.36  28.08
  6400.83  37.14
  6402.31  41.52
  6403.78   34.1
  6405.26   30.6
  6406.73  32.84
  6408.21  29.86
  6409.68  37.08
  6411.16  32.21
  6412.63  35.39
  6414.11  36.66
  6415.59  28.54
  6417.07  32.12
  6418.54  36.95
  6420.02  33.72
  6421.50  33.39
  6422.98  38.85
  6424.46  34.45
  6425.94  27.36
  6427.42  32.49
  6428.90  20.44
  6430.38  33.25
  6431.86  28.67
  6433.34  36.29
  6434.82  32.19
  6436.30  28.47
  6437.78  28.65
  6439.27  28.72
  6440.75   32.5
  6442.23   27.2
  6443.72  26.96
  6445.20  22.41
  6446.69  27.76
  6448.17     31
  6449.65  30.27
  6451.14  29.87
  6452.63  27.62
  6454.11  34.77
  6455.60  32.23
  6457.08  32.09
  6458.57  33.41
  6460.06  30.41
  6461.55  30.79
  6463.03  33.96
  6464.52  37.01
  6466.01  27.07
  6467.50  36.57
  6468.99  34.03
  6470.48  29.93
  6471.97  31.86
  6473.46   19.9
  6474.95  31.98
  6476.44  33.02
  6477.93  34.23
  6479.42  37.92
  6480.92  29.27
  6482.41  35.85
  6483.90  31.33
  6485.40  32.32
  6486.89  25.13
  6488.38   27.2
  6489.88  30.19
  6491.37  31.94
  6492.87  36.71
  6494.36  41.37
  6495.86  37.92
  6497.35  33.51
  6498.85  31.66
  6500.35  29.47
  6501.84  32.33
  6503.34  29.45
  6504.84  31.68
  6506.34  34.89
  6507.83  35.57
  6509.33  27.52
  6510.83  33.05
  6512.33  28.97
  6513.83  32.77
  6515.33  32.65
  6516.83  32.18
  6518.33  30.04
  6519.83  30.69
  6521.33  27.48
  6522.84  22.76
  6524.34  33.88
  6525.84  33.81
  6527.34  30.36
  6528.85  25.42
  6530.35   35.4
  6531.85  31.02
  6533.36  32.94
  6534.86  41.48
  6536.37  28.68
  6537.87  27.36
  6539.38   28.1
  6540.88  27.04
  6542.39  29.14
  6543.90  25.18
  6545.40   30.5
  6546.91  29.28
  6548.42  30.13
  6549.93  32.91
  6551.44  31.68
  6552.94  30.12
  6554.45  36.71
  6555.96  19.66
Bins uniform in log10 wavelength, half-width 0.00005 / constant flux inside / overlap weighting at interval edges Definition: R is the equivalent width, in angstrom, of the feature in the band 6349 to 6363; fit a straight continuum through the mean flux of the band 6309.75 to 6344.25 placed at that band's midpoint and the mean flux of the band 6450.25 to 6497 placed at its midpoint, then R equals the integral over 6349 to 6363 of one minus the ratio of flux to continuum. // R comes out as 1.0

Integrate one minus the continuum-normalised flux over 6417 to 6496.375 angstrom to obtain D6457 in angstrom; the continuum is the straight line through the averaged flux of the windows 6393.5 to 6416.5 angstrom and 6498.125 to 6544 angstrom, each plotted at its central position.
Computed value 2.8 angstrom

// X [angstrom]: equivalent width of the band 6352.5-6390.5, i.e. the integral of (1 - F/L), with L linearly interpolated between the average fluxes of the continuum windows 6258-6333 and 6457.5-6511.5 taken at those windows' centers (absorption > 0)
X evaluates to 0.2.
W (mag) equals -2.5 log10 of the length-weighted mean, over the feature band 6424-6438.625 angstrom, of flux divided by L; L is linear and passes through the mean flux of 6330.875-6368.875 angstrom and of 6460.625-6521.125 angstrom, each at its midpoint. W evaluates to 0.06 mag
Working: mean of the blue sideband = 31.4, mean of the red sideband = 32.1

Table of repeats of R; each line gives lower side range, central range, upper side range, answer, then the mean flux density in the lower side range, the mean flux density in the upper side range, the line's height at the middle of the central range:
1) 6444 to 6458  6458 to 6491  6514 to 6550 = -1.8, 29.7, 30.3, 29.9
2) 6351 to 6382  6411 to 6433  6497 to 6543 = -0.6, 31.8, 31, 31.5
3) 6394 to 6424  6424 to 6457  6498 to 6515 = 3.8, 34.5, 31.6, 33.6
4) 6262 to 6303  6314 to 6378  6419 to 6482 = -0.6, 32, 31.1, 31.6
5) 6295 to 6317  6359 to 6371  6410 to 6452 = 0.7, 32.7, 31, 31.9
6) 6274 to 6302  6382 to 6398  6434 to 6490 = -0.7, 32.7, 30.7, 31.5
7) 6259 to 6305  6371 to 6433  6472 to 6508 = -1.8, 32.1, 32.2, 32.2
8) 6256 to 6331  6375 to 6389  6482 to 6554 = -0.9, 32.2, 31.3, 31.8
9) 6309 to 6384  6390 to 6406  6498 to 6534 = -0.9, 32.2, 31.1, 31.9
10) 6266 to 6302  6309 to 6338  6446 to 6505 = -0.9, 31.9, 31.9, 31.9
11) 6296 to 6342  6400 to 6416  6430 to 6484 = -1.4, 32.1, 31.1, 31.4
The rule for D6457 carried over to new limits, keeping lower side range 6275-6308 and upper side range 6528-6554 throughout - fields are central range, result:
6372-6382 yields -0.7 angstrom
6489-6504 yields -1.3 angstrom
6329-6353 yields 0.7 angstrom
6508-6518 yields -0.2 angstrom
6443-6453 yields 1.0 angstrom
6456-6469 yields -0.7 angstrom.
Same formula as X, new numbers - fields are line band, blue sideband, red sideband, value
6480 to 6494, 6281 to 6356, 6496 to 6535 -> 0.1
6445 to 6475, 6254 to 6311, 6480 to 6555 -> 0.7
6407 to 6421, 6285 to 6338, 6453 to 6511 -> -0.6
